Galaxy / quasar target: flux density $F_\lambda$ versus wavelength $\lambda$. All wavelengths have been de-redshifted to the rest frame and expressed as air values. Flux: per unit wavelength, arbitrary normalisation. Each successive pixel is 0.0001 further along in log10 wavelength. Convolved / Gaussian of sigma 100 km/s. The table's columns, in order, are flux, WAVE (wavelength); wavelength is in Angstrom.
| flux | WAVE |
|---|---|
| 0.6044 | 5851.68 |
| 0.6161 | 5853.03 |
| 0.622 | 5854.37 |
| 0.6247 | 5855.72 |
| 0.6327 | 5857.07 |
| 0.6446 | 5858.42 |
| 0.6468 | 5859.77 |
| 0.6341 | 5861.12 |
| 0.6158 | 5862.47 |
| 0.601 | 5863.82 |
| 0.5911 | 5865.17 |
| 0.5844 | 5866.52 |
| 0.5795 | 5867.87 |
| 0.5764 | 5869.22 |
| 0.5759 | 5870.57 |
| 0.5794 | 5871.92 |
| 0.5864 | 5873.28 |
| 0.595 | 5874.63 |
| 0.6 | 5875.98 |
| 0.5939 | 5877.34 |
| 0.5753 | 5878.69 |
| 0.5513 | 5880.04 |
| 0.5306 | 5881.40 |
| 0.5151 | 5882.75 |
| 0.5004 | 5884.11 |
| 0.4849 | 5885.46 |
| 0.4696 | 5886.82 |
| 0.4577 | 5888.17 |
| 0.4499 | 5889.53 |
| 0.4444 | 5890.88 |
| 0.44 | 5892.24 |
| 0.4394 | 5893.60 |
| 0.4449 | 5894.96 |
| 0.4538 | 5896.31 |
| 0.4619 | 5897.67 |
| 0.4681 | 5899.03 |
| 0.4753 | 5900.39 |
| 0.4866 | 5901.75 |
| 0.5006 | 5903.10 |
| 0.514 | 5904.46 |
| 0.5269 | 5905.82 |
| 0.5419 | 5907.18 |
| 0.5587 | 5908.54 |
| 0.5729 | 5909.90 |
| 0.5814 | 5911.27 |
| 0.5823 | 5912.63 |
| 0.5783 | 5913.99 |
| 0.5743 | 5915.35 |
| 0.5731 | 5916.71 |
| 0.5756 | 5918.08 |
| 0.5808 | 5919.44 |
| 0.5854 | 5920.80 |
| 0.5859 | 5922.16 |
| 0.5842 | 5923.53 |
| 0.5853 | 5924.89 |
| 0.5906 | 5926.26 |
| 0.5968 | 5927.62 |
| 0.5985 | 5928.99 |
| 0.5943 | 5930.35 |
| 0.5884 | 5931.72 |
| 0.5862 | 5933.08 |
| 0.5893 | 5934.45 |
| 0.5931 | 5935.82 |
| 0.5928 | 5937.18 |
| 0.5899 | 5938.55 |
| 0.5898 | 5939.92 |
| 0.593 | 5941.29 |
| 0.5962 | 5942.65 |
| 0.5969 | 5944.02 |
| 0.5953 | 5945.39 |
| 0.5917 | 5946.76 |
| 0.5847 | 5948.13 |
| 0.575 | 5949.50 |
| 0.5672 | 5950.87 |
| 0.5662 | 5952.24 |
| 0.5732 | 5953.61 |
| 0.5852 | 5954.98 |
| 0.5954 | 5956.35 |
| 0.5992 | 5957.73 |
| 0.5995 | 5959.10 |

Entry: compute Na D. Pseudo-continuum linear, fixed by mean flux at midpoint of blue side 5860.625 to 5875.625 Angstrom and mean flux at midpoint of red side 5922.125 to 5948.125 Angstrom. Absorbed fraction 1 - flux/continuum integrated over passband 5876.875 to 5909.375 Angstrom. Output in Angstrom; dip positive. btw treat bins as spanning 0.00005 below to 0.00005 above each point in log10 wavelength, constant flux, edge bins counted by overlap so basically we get 5.3 Angstrom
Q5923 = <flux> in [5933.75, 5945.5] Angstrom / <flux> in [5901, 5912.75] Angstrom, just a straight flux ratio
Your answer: 1.1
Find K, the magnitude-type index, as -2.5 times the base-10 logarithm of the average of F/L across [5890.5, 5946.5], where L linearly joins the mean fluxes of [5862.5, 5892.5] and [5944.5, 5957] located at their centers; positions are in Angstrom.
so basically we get 0.03 mag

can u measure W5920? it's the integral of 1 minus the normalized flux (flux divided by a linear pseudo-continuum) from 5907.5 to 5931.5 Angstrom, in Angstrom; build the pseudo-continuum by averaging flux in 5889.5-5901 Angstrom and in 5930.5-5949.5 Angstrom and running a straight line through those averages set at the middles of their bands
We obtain -2.49 Angstrom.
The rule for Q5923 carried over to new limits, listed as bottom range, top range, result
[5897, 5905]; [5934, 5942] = 1.22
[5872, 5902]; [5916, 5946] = 1.17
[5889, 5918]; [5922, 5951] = 1.16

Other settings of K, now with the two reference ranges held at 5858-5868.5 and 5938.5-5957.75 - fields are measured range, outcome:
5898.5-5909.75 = 0.17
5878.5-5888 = 0.18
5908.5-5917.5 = 0.04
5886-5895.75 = 0.32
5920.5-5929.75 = 0.01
